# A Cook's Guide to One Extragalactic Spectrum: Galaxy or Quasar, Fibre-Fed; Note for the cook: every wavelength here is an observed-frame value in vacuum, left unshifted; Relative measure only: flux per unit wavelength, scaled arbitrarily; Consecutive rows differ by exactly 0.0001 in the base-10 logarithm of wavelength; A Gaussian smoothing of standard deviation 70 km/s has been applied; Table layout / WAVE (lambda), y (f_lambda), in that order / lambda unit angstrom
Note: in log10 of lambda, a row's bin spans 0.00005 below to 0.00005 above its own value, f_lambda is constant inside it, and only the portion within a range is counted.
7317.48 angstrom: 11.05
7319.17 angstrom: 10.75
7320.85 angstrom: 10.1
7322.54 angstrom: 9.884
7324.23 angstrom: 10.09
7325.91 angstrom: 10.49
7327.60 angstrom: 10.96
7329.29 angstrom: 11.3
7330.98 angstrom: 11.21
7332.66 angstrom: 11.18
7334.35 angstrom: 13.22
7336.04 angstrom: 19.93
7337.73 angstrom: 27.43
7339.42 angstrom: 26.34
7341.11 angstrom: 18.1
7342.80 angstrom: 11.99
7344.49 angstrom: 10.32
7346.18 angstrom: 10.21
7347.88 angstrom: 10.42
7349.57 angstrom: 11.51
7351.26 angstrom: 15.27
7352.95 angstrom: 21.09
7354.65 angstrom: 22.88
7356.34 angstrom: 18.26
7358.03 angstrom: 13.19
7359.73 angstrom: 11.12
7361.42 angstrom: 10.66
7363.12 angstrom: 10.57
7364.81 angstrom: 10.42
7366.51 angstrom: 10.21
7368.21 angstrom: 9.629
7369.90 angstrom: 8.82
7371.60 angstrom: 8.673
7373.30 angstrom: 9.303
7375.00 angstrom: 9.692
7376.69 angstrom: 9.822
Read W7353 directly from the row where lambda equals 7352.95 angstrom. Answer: 21.09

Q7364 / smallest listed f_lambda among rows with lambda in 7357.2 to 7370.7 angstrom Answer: 8.82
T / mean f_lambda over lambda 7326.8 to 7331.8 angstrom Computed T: 11.1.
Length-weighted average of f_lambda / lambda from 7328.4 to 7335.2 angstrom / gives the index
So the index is 11.7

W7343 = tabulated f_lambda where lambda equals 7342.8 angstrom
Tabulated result 11.99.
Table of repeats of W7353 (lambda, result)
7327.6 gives 10.96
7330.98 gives 11.21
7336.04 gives 19.93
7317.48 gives 11.05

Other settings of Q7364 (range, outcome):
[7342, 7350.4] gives 10.21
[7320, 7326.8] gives 9.884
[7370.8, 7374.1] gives 8.673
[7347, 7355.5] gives 10.42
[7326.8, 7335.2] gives 10.96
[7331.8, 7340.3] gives 11.18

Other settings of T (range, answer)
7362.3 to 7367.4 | 10.4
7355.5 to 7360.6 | 14.2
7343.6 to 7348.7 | 10.3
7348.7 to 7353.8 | 15.9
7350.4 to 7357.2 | 19.4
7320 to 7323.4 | 9.99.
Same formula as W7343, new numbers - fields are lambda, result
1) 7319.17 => 10.75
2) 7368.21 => 9.629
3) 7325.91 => 10.49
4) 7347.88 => 10.42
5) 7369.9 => 8.82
